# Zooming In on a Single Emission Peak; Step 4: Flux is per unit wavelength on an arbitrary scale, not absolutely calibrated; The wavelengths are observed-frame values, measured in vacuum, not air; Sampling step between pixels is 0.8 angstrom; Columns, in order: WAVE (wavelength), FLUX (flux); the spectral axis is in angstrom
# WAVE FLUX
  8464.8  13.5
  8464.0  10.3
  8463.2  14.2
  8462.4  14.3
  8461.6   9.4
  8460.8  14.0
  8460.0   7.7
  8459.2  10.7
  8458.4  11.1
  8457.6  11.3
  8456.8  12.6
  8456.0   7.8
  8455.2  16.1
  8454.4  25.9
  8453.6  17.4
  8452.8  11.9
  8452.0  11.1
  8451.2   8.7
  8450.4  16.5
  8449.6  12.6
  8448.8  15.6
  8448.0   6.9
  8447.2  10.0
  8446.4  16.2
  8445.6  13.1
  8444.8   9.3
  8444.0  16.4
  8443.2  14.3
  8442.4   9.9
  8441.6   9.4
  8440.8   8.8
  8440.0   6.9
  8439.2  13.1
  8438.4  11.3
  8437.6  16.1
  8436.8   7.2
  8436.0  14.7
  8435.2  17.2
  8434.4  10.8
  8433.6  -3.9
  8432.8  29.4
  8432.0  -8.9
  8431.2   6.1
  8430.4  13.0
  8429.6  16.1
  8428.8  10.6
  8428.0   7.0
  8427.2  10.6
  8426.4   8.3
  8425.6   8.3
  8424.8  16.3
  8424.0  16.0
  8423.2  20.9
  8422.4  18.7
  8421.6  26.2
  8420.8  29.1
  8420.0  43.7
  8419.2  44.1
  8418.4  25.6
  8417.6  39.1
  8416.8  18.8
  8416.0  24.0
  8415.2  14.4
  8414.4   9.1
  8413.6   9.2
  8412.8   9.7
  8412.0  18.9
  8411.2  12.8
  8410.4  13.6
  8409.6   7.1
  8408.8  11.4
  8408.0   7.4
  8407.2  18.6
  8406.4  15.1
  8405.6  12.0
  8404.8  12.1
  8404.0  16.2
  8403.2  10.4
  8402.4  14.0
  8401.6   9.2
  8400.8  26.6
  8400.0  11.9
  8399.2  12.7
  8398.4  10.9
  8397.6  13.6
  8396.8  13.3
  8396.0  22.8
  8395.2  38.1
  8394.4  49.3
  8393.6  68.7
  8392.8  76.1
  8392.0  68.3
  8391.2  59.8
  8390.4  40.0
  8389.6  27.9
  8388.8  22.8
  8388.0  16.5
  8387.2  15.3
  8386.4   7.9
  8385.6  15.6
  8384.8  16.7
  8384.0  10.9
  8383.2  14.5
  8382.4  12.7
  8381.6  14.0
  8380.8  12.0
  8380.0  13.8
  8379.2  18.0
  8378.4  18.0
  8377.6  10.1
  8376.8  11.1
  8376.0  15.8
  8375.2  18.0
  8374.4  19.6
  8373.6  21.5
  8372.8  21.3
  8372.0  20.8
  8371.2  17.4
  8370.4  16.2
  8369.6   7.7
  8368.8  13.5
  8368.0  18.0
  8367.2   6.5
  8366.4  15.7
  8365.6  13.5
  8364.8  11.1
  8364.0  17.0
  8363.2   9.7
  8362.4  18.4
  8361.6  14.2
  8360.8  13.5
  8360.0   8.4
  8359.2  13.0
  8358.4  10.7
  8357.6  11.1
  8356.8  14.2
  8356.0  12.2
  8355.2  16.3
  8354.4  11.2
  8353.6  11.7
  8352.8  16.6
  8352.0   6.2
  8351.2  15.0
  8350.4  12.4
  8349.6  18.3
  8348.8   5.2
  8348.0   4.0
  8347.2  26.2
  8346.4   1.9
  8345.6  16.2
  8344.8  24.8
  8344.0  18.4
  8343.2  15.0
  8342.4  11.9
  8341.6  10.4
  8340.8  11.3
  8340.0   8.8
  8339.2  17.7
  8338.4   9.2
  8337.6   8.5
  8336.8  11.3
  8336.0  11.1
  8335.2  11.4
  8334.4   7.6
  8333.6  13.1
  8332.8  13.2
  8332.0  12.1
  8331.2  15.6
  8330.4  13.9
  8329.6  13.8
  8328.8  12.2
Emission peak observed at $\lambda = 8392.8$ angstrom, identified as Halpha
